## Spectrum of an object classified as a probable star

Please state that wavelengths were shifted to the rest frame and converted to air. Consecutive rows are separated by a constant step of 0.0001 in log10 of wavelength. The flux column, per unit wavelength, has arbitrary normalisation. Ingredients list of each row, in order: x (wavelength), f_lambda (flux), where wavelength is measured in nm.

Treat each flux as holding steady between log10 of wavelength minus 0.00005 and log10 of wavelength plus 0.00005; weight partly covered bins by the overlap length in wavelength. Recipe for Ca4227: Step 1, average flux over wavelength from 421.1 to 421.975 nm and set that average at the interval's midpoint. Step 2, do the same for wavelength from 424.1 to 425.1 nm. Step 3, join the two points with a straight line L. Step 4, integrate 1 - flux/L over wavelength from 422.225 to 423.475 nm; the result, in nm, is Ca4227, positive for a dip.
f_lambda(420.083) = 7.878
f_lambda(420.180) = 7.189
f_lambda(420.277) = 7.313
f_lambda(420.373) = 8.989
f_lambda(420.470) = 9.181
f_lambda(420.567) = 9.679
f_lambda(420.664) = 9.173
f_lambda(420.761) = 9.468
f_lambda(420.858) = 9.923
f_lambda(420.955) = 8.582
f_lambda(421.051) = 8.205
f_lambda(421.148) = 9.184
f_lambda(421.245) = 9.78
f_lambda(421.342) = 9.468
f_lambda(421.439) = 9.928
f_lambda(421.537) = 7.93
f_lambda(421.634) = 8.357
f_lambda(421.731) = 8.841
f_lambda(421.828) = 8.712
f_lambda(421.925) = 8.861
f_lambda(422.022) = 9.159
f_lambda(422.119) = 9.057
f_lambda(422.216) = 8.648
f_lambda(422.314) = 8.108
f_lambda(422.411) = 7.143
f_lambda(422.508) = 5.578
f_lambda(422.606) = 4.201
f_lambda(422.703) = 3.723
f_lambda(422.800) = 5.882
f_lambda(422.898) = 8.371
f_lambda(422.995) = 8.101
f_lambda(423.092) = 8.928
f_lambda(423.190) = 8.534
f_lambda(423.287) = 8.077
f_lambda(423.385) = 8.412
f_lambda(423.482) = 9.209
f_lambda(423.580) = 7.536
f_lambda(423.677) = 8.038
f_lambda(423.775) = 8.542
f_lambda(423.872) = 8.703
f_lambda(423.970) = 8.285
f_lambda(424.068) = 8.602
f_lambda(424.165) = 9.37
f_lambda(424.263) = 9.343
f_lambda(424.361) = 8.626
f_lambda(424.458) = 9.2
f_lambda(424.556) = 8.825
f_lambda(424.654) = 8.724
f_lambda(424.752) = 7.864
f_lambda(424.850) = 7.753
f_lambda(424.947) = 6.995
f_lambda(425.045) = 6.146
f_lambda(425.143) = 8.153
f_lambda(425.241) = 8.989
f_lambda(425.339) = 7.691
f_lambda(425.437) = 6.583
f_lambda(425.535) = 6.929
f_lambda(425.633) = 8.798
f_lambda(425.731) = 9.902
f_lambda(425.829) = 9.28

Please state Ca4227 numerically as 0.213 nm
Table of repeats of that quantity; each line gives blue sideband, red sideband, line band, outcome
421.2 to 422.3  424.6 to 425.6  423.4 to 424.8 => -0.11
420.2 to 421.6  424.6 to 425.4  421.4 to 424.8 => 0.07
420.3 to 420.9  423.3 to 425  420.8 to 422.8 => 0.20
